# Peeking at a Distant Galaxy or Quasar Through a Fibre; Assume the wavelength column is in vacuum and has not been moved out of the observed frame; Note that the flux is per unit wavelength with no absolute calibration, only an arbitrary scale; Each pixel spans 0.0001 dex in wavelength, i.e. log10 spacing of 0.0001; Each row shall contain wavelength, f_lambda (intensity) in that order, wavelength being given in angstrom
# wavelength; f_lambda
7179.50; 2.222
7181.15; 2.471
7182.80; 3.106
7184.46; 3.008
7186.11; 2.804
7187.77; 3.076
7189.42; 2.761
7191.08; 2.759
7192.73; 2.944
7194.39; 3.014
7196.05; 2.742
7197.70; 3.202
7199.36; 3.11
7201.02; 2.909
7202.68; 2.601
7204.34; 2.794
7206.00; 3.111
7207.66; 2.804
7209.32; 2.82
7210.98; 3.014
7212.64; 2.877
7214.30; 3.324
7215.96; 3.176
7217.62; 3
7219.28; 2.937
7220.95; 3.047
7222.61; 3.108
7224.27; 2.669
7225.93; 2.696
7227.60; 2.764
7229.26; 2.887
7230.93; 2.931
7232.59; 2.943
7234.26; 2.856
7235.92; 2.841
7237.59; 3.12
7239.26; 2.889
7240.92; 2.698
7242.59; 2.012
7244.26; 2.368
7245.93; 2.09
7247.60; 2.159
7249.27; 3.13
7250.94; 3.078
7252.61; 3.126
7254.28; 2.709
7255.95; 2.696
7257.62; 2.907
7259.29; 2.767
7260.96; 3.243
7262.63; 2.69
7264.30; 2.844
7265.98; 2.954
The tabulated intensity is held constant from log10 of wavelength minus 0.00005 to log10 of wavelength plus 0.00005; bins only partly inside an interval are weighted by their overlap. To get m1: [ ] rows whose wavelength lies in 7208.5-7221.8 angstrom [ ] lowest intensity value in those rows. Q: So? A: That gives 2.82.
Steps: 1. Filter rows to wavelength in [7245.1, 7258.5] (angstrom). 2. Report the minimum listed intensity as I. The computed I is 2.09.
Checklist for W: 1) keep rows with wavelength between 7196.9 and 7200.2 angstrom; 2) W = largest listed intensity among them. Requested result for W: 3.202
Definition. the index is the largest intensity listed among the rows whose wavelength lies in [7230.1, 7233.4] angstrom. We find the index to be 2.943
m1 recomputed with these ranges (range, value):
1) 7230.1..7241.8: 2.698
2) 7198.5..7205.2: 2.601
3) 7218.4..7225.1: 2.669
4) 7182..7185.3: 3.008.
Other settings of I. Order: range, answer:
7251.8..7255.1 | 2.709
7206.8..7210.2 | 2.804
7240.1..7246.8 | 2.012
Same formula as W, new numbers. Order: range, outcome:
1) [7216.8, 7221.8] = 3.047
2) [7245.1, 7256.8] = 3.13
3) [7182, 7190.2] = 3.106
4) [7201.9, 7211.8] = 3.111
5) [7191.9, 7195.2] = 3.014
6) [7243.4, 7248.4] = 2.368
